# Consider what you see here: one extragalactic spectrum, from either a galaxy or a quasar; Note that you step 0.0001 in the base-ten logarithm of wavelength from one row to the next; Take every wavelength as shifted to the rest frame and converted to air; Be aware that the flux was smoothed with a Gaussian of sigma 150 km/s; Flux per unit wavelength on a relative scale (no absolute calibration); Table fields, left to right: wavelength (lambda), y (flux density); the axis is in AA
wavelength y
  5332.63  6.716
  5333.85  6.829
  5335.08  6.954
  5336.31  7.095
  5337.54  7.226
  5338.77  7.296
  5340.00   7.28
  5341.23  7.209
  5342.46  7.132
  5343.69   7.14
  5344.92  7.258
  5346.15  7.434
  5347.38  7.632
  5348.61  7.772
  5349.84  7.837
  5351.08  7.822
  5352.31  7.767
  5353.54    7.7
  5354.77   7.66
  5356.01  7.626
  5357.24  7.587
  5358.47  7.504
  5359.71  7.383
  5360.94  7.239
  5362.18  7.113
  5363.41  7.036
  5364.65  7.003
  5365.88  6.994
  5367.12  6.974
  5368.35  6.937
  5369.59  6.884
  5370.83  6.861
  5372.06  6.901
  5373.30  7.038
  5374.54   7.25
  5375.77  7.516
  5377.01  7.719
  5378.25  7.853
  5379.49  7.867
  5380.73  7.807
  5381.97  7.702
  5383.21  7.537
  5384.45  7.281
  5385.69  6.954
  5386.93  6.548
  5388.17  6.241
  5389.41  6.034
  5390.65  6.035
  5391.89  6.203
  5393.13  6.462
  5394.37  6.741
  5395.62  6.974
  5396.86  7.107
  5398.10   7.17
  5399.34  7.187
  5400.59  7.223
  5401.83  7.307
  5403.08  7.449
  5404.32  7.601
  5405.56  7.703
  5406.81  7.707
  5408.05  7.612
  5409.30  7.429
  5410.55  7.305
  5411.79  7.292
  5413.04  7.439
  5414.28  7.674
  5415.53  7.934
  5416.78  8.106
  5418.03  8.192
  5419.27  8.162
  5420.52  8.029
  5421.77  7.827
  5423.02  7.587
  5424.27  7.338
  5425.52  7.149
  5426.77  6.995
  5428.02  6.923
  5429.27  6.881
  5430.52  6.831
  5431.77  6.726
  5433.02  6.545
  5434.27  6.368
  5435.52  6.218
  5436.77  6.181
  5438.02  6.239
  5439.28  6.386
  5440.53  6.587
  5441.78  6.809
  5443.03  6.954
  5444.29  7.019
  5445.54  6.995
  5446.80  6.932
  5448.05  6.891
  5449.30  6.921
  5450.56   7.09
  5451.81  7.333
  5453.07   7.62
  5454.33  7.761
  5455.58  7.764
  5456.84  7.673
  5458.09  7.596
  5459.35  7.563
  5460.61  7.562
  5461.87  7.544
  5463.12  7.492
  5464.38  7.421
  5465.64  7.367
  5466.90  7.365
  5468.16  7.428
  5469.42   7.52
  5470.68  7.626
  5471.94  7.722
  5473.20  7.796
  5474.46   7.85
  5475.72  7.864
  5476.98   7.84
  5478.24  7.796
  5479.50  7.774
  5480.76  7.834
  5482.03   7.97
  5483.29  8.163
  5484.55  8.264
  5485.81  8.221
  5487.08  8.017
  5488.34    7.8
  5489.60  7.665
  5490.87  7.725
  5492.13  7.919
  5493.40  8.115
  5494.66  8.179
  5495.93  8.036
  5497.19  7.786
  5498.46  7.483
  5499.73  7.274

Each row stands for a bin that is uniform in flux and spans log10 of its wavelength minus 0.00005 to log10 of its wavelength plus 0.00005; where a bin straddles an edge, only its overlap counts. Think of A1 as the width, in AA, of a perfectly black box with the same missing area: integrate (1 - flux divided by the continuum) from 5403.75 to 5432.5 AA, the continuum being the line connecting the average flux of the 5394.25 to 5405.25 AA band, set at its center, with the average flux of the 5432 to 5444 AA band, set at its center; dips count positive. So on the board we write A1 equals -2.6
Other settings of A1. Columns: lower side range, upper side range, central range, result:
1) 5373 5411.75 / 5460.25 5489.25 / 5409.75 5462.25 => 1.9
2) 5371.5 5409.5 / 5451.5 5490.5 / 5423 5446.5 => 2.2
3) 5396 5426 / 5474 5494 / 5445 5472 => 1.3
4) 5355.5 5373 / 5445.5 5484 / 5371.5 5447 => 1.9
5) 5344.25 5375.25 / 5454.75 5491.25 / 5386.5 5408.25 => 1.5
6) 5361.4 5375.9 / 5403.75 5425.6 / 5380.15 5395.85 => 1.1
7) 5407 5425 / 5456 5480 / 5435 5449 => 1.8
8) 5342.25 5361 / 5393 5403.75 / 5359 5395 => 1.3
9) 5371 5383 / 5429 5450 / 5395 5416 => -0.9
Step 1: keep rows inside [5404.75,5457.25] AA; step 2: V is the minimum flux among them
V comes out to 6.181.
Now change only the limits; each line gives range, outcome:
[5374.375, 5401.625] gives 6.034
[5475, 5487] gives 7.774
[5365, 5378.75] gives 6.861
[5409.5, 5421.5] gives 7.292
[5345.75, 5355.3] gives 7.434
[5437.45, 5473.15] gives 6.239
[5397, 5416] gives 7.17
